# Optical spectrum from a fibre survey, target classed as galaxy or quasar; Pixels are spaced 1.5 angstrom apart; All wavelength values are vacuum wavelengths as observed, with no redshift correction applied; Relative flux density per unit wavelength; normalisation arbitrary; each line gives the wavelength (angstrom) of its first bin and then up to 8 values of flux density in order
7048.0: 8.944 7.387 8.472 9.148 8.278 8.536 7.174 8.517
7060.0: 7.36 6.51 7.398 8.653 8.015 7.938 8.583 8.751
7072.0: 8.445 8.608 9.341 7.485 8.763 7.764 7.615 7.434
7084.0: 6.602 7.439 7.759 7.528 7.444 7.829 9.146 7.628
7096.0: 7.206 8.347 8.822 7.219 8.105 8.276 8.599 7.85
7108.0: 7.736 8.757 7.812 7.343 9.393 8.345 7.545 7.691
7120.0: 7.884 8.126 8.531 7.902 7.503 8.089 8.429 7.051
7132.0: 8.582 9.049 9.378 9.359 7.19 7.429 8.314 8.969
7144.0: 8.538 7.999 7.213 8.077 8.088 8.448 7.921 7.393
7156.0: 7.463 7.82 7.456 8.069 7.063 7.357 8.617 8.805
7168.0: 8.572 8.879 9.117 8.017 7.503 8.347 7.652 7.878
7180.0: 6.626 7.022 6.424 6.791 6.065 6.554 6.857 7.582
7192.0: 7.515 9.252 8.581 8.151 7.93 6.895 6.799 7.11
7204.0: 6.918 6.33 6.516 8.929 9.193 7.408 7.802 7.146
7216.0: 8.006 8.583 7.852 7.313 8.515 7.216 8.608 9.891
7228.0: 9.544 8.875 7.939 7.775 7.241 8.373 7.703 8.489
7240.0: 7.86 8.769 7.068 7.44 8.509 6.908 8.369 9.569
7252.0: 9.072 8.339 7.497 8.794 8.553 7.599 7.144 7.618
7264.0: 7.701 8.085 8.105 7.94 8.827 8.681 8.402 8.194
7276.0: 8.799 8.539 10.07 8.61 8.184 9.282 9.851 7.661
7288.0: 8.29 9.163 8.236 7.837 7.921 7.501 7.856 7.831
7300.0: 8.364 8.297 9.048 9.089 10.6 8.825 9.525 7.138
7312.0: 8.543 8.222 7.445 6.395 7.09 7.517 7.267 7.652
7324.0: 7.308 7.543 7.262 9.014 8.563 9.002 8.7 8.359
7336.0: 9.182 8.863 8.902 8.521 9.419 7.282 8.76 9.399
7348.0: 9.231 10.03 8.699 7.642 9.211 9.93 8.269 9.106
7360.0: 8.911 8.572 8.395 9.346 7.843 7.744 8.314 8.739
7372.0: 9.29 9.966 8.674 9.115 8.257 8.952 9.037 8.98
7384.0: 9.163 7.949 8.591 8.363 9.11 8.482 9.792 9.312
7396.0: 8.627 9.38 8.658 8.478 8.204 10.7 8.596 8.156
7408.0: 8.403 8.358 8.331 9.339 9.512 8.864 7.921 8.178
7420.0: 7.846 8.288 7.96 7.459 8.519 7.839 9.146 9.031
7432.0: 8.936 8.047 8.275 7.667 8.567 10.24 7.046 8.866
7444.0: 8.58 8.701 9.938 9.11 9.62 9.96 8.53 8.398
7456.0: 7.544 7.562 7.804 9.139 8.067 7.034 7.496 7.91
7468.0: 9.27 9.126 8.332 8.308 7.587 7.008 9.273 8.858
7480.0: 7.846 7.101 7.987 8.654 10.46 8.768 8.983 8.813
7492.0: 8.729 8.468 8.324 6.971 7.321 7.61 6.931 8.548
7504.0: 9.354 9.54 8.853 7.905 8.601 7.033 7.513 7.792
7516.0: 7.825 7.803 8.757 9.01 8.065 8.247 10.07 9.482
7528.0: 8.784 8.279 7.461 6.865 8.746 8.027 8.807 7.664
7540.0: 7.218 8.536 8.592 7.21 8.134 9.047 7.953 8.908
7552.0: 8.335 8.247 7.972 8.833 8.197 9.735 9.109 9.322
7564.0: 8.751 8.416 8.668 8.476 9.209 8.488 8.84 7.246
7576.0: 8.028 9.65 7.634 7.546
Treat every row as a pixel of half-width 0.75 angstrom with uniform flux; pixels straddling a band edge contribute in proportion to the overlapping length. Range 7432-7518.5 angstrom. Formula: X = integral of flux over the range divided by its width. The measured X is 8.35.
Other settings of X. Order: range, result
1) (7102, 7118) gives 8.16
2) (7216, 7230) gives 8.46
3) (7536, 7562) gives 8.39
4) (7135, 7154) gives 8.17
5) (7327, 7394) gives 8.8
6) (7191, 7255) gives 8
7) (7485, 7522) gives 8.33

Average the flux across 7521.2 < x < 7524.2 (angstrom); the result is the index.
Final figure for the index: 8.17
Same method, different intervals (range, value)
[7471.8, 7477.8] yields 8.05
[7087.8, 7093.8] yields 7.99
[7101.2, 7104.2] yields 8.17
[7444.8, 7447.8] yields 9.33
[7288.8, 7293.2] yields 8.41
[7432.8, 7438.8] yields 8.16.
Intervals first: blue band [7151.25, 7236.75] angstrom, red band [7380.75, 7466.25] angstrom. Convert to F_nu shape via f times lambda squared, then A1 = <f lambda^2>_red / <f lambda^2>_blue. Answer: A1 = 1.2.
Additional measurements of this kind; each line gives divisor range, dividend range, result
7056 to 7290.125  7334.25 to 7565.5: 1.15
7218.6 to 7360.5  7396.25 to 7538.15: 1.06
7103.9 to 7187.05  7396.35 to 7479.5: 1.16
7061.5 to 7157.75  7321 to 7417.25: 1.16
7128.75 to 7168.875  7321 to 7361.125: 1.12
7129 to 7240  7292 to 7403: 1.13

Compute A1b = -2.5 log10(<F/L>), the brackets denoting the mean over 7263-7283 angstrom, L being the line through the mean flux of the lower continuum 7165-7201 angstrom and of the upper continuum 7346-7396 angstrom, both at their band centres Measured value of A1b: -0.03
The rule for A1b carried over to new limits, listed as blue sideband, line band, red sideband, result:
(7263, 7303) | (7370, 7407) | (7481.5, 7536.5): -0.068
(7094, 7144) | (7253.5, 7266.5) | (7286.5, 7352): 0.052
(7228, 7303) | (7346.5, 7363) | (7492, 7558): -0.089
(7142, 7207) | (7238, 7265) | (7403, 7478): -0.022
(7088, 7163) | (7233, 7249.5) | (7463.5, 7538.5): 0.033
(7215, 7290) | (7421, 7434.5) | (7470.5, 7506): -0.006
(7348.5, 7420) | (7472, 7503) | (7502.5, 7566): 0.041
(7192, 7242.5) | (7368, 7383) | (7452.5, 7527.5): -0.096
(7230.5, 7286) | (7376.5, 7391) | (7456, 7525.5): -0.059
